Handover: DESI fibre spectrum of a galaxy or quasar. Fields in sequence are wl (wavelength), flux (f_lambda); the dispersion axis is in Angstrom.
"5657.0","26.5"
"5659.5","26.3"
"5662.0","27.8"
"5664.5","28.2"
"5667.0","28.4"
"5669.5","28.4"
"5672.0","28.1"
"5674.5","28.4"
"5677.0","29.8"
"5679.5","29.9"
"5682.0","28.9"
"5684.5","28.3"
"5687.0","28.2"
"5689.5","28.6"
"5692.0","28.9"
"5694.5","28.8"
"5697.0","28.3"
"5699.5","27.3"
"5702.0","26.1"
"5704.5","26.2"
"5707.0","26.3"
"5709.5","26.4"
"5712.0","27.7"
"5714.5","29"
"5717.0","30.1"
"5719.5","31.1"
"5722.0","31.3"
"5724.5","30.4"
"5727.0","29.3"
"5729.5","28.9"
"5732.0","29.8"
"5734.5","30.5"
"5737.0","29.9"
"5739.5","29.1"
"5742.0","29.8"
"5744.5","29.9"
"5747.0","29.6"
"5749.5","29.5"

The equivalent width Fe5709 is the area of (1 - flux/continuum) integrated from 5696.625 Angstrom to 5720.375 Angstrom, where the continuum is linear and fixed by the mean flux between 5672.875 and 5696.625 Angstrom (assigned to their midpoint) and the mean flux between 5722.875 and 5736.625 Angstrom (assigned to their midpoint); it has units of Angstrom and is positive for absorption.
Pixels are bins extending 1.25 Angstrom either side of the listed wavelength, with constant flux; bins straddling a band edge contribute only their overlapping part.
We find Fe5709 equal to 1.3 Angstrom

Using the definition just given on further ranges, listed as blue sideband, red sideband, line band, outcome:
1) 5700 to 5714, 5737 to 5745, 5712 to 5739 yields -1.5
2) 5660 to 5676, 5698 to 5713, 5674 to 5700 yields -1.2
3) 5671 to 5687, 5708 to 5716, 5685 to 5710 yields 0.6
